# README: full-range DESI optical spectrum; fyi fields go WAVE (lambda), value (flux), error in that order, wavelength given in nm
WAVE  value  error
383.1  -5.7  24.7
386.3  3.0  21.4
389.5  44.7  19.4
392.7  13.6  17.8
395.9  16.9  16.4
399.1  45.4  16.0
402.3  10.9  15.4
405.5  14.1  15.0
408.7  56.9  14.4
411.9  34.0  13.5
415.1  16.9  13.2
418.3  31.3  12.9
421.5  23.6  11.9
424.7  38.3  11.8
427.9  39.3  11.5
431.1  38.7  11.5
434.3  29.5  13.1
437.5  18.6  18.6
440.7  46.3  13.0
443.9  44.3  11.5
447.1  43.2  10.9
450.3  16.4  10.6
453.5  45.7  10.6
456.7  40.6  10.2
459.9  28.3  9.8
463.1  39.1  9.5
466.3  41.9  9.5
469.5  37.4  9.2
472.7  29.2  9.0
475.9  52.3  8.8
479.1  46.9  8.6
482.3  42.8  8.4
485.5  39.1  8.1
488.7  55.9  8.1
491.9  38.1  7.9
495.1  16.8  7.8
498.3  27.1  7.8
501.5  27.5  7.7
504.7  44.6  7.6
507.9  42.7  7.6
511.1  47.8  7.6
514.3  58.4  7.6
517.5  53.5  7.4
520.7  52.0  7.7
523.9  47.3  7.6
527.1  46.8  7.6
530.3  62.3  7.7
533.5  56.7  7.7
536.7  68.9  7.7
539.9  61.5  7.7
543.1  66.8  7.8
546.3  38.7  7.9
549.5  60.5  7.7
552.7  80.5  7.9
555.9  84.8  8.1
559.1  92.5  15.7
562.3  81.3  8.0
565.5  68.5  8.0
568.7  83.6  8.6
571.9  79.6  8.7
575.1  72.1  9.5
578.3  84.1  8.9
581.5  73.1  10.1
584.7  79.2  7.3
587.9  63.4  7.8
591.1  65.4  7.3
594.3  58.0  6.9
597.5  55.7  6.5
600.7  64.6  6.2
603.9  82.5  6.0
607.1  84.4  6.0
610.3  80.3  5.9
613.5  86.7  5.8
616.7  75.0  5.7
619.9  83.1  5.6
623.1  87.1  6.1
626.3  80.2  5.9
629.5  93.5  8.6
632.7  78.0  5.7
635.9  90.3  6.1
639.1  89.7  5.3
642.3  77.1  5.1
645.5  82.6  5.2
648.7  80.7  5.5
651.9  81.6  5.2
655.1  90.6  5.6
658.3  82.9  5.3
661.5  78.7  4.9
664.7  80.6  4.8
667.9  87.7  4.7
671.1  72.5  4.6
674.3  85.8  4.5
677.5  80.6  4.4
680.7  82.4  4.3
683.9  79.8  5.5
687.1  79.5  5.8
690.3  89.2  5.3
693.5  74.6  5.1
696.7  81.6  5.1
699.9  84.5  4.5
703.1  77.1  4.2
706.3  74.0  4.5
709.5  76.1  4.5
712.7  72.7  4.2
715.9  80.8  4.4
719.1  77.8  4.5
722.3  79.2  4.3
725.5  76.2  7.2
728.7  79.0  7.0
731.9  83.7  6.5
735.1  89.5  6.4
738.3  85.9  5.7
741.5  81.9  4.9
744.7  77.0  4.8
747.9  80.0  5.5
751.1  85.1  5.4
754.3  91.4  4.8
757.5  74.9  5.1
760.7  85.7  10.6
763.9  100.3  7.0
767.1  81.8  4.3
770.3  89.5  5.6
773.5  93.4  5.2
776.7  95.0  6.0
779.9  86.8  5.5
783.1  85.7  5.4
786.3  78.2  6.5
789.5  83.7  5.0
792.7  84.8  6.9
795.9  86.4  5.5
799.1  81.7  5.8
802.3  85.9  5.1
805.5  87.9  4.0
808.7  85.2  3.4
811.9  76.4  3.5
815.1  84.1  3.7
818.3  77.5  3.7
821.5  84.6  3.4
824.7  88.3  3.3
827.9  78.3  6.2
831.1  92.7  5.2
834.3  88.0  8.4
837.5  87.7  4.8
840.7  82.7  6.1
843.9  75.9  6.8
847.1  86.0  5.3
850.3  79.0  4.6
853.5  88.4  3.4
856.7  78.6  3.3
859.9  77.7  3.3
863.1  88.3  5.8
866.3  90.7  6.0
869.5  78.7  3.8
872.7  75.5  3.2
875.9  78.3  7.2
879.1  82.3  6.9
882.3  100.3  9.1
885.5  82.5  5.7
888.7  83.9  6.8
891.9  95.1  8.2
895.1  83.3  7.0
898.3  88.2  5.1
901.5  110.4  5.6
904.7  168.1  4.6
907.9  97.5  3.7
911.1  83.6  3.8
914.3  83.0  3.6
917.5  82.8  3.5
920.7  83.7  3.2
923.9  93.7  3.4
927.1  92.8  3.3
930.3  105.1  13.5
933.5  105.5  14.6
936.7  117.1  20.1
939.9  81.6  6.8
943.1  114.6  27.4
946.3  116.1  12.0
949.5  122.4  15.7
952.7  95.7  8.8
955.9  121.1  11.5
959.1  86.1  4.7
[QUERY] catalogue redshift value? 0.38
